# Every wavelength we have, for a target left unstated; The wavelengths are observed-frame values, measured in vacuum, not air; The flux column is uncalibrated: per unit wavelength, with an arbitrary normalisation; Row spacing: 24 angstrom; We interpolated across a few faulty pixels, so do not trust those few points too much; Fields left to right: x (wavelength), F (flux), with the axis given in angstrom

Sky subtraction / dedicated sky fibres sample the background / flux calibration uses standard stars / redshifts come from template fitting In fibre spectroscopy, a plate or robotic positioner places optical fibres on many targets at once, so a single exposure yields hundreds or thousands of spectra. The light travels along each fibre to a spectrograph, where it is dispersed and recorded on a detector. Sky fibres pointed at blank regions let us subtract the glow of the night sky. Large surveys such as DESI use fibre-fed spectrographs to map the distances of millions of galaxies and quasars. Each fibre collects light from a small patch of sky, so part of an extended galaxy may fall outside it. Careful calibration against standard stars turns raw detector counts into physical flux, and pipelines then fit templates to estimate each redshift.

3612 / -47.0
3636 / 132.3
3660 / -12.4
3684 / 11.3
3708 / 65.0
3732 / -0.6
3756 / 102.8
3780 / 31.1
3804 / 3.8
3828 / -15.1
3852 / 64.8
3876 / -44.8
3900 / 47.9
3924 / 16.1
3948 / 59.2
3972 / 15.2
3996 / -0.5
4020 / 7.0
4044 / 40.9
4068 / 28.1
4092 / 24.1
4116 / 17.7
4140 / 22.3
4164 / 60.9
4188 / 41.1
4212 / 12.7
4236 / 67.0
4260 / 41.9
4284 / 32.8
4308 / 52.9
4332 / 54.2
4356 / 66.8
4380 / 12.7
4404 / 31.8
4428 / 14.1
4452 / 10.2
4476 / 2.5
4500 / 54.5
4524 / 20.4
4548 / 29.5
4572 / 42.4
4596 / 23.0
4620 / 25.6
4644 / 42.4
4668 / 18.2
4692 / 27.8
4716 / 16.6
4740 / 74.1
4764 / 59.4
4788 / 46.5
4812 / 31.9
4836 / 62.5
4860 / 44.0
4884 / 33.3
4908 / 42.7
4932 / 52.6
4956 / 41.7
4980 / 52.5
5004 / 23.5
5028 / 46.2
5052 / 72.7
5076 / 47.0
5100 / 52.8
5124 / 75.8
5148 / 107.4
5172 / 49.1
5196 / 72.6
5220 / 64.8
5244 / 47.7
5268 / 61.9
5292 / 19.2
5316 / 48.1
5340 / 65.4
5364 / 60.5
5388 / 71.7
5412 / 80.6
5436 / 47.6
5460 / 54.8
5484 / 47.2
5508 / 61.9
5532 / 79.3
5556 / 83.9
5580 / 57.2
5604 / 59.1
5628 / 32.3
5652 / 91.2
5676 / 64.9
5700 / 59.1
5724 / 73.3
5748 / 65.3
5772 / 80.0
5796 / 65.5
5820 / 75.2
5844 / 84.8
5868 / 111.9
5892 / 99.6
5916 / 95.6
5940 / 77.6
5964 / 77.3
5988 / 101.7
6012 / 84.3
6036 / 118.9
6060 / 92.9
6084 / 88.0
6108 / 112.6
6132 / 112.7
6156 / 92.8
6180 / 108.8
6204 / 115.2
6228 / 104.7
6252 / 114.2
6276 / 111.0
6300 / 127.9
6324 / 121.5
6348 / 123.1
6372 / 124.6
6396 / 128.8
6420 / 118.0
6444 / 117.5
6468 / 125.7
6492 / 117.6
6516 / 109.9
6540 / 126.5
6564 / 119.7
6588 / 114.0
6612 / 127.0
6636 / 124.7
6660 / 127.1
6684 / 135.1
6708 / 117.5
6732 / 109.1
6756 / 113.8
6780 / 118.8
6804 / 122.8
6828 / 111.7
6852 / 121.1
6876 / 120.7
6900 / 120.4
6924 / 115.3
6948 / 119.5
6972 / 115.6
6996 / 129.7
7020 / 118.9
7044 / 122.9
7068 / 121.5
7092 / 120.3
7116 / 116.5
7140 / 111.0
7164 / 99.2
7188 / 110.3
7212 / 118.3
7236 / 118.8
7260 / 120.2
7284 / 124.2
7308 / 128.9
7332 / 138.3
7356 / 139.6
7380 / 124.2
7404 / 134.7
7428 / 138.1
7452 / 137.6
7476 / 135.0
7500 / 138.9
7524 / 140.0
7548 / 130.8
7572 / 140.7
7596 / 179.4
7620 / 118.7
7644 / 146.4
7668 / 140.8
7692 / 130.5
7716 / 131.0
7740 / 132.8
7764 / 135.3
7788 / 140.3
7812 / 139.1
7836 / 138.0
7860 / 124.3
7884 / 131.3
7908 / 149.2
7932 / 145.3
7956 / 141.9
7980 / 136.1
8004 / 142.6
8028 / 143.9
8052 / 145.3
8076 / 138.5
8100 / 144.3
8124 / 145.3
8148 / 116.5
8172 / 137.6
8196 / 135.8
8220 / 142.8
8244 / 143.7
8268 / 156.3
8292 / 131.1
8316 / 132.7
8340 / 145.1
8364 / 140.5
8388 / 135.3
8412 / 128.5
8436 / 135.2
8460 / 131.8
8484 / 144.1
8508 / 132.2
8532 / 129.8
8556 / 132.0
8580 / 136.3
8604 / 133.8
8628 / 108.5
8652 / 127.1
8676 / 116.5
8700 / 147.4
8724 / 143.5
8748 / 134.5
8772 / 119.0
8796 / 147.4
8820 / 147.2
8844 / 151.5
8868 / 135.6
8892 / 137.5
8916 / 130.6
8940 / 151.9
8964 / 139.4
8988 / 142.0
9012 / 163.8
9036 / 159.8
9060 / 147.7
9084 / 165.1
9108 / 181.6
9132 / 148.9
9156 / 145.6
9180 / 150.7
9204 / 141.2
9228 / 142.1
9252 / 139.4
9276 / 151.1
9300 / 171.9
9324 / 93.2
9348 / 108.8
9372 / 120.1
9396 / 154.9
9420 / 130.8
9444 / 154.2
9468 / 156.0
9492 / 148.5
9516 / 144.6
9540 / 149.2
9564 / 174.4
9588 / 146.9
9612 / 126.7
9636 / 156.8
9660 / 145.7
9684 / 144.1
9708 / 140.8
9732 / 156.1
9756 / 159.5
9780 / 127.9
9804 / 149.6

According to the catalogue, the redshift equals 0.383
